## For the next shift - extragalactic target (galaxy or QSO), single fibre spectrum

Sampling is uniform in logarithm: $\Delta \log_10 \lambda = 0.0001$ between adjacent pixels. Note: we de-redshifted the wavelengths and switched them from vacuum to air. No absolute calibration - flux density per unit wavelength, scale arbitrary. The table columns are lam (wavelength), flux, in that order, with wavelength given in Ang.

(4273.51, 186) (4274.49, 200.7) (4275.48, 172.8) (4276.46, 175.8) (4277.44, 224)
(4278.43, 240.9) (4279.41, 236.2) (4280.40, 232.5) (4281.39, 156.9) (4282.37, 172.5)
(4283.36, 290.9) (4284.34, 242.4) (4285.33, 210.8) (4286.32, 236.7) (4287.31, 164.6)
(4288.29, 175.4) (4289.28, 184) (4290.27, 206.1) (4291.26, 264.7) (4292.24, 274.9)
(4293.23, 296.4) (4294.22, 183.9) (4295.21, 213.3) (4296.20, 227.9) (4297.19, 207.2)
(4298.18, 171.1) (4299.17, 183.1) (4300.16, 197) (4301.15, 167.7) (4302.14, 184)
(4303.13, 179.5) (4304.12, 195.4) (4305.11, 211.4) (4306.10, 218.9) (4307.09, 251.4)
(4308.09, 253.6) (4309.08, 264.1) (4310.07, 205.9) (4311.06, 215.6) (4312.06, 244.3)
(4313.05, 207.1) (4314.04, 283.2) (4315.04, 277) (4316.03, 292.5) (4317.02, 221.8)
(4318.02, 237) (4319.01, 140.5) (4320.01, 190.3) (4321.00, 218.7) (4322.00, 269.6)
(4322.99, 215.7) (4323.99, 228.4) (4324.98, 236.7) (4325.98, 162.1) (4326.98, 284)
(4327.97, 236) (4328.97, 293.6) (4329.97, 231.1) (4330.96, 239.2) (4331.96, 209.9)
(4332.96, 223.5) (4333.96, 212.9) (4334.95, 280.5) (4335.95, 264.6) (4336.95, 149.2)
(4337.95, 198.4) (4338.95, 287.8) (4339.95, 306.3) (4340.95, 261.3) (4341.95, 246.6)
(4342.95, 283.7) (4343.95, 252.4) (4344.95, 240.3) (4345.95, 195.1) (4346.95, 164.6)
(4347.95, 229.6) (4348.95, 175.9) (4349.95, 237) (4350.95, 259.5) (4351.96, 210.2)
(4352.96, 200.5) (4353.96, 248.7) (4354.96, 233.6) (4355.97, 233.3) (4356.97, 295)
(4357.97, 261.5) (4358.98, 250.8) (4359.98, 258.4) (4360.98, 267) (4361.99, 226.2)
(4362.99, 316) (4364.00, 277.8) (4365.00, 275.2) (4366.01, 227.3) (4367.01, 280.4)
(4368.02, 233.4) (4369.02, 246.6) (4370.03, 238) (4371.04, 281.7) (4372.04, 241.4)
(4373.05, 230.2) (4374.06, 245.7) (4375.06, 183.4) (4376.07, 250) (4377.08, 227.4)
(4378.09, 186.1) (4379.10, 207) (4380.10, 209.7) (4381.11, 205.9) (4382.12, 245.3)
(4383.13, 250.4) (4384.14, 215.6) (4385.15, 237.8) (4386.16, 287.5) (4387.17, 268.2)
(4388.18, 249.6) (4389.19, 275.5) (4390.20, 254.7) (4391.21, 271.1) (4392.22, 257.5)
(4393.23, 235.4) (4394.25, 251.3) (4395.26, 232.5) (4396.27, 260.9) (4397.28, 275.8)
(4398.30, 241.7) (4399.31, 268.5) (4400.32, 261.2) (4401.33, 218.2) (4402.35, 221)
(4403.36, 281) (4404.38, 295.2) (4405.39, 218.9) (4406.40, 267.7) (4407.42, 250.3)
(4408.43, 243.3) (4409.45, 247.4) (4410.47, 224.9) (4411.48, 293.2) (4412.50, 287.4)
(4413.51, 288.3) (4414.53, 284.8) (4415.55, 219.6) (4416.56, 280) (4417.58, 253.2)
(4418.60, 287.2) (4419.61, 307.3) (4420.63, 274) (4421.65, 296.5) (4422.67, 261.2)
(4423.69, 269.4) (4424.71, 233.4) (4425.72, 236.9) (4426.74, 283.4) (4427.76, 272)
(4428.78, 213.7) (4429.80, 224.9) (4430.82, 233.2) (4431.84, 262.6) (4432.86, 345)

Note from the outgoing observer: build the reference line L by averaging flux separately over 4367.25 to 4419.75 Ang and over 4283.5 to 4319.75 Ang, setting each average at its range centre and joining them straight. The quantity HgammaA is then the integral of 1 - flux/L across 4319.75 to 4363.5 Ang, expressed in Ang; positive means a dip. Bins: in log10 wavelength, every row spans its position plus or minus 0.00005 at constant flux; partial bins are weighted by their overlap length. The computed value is -1.09 Ang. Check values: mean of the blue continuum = 220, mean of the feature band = 239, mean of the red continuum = 250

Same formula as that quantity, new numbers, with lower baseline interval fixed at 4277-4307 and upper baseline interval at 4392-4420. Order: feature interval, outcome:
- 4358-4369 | -0.9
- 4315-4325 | -0.2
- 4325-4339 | -0.2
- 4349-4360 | -0.1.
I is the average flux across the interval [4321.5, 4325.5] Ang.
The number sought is 237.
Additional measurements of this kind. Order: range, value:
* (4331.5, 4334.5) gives 217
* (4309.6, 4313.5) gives 218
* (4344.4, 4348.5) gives 208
